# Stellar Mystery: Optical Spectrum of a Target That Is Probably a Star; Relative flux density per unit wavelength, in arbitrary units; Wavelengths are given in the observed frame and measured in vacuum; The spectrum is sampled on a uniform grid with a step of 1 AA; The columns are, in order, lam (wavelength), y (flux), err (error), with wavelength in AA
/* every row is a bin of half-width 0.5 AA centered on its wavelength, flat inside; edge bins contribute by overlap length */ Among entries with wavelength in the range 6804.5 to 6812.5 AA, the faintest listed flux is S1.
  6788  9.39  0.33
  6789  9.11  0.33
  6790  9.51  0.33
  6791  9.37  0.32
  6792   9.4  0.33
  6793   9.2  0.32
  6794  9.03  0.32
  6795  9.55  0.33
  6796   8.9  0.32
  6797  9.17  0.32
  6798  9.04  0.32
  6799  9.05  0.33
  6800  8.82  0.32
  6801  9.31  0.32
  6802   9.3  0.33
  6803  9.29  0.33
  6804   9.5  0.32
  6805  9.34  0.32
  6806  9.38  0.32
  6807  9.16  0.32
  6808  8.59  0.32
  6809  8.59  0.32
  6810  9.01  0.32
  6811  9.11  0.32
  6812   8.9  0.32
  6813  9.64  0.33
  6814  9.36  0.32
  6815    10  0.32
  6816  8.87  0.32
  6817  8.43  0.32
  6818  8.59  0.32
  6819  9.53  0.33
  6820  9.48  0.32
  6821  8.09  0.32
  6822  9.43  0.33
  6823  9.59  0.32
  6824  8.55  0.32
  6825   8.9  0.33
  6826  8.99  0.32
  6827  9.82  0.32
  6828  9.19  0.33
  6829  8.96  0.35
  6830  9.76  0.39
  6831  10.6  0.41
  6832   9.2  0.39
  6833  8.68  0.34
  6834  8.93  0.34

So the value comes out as 8.59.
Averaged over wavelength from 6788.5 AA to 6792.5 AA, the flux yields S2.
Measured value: 9.35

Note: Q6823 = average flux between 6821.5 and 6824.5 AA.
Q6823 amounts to 9.19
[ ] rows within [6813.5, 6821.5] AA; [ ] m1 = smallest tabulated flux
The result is 8.09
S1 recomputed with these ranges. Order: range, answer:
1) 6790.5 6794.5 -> 9.03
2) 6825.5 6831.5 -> 8.96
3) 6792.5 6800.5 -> 8.82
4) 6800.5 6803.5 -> 9.29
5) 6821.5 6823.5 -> 9.43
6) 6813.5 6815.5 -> 9.36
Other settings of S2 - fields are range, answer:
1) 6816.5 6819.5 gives 8.85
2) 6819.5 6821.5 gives 8.79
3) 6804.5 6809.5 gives 9.01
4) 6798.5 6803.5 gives 9.15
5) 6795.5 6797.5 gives 9.04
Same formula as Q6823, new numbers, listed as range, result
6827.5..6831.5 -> 9.63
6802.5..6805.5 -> 9.38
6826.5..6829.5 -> 9.32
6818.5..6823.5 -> 9.22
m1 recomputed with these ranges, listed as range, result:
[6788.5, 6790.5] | 9.11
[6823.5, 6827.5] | 8.55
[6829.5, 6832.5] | 9.2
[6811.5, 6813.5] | 8.9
